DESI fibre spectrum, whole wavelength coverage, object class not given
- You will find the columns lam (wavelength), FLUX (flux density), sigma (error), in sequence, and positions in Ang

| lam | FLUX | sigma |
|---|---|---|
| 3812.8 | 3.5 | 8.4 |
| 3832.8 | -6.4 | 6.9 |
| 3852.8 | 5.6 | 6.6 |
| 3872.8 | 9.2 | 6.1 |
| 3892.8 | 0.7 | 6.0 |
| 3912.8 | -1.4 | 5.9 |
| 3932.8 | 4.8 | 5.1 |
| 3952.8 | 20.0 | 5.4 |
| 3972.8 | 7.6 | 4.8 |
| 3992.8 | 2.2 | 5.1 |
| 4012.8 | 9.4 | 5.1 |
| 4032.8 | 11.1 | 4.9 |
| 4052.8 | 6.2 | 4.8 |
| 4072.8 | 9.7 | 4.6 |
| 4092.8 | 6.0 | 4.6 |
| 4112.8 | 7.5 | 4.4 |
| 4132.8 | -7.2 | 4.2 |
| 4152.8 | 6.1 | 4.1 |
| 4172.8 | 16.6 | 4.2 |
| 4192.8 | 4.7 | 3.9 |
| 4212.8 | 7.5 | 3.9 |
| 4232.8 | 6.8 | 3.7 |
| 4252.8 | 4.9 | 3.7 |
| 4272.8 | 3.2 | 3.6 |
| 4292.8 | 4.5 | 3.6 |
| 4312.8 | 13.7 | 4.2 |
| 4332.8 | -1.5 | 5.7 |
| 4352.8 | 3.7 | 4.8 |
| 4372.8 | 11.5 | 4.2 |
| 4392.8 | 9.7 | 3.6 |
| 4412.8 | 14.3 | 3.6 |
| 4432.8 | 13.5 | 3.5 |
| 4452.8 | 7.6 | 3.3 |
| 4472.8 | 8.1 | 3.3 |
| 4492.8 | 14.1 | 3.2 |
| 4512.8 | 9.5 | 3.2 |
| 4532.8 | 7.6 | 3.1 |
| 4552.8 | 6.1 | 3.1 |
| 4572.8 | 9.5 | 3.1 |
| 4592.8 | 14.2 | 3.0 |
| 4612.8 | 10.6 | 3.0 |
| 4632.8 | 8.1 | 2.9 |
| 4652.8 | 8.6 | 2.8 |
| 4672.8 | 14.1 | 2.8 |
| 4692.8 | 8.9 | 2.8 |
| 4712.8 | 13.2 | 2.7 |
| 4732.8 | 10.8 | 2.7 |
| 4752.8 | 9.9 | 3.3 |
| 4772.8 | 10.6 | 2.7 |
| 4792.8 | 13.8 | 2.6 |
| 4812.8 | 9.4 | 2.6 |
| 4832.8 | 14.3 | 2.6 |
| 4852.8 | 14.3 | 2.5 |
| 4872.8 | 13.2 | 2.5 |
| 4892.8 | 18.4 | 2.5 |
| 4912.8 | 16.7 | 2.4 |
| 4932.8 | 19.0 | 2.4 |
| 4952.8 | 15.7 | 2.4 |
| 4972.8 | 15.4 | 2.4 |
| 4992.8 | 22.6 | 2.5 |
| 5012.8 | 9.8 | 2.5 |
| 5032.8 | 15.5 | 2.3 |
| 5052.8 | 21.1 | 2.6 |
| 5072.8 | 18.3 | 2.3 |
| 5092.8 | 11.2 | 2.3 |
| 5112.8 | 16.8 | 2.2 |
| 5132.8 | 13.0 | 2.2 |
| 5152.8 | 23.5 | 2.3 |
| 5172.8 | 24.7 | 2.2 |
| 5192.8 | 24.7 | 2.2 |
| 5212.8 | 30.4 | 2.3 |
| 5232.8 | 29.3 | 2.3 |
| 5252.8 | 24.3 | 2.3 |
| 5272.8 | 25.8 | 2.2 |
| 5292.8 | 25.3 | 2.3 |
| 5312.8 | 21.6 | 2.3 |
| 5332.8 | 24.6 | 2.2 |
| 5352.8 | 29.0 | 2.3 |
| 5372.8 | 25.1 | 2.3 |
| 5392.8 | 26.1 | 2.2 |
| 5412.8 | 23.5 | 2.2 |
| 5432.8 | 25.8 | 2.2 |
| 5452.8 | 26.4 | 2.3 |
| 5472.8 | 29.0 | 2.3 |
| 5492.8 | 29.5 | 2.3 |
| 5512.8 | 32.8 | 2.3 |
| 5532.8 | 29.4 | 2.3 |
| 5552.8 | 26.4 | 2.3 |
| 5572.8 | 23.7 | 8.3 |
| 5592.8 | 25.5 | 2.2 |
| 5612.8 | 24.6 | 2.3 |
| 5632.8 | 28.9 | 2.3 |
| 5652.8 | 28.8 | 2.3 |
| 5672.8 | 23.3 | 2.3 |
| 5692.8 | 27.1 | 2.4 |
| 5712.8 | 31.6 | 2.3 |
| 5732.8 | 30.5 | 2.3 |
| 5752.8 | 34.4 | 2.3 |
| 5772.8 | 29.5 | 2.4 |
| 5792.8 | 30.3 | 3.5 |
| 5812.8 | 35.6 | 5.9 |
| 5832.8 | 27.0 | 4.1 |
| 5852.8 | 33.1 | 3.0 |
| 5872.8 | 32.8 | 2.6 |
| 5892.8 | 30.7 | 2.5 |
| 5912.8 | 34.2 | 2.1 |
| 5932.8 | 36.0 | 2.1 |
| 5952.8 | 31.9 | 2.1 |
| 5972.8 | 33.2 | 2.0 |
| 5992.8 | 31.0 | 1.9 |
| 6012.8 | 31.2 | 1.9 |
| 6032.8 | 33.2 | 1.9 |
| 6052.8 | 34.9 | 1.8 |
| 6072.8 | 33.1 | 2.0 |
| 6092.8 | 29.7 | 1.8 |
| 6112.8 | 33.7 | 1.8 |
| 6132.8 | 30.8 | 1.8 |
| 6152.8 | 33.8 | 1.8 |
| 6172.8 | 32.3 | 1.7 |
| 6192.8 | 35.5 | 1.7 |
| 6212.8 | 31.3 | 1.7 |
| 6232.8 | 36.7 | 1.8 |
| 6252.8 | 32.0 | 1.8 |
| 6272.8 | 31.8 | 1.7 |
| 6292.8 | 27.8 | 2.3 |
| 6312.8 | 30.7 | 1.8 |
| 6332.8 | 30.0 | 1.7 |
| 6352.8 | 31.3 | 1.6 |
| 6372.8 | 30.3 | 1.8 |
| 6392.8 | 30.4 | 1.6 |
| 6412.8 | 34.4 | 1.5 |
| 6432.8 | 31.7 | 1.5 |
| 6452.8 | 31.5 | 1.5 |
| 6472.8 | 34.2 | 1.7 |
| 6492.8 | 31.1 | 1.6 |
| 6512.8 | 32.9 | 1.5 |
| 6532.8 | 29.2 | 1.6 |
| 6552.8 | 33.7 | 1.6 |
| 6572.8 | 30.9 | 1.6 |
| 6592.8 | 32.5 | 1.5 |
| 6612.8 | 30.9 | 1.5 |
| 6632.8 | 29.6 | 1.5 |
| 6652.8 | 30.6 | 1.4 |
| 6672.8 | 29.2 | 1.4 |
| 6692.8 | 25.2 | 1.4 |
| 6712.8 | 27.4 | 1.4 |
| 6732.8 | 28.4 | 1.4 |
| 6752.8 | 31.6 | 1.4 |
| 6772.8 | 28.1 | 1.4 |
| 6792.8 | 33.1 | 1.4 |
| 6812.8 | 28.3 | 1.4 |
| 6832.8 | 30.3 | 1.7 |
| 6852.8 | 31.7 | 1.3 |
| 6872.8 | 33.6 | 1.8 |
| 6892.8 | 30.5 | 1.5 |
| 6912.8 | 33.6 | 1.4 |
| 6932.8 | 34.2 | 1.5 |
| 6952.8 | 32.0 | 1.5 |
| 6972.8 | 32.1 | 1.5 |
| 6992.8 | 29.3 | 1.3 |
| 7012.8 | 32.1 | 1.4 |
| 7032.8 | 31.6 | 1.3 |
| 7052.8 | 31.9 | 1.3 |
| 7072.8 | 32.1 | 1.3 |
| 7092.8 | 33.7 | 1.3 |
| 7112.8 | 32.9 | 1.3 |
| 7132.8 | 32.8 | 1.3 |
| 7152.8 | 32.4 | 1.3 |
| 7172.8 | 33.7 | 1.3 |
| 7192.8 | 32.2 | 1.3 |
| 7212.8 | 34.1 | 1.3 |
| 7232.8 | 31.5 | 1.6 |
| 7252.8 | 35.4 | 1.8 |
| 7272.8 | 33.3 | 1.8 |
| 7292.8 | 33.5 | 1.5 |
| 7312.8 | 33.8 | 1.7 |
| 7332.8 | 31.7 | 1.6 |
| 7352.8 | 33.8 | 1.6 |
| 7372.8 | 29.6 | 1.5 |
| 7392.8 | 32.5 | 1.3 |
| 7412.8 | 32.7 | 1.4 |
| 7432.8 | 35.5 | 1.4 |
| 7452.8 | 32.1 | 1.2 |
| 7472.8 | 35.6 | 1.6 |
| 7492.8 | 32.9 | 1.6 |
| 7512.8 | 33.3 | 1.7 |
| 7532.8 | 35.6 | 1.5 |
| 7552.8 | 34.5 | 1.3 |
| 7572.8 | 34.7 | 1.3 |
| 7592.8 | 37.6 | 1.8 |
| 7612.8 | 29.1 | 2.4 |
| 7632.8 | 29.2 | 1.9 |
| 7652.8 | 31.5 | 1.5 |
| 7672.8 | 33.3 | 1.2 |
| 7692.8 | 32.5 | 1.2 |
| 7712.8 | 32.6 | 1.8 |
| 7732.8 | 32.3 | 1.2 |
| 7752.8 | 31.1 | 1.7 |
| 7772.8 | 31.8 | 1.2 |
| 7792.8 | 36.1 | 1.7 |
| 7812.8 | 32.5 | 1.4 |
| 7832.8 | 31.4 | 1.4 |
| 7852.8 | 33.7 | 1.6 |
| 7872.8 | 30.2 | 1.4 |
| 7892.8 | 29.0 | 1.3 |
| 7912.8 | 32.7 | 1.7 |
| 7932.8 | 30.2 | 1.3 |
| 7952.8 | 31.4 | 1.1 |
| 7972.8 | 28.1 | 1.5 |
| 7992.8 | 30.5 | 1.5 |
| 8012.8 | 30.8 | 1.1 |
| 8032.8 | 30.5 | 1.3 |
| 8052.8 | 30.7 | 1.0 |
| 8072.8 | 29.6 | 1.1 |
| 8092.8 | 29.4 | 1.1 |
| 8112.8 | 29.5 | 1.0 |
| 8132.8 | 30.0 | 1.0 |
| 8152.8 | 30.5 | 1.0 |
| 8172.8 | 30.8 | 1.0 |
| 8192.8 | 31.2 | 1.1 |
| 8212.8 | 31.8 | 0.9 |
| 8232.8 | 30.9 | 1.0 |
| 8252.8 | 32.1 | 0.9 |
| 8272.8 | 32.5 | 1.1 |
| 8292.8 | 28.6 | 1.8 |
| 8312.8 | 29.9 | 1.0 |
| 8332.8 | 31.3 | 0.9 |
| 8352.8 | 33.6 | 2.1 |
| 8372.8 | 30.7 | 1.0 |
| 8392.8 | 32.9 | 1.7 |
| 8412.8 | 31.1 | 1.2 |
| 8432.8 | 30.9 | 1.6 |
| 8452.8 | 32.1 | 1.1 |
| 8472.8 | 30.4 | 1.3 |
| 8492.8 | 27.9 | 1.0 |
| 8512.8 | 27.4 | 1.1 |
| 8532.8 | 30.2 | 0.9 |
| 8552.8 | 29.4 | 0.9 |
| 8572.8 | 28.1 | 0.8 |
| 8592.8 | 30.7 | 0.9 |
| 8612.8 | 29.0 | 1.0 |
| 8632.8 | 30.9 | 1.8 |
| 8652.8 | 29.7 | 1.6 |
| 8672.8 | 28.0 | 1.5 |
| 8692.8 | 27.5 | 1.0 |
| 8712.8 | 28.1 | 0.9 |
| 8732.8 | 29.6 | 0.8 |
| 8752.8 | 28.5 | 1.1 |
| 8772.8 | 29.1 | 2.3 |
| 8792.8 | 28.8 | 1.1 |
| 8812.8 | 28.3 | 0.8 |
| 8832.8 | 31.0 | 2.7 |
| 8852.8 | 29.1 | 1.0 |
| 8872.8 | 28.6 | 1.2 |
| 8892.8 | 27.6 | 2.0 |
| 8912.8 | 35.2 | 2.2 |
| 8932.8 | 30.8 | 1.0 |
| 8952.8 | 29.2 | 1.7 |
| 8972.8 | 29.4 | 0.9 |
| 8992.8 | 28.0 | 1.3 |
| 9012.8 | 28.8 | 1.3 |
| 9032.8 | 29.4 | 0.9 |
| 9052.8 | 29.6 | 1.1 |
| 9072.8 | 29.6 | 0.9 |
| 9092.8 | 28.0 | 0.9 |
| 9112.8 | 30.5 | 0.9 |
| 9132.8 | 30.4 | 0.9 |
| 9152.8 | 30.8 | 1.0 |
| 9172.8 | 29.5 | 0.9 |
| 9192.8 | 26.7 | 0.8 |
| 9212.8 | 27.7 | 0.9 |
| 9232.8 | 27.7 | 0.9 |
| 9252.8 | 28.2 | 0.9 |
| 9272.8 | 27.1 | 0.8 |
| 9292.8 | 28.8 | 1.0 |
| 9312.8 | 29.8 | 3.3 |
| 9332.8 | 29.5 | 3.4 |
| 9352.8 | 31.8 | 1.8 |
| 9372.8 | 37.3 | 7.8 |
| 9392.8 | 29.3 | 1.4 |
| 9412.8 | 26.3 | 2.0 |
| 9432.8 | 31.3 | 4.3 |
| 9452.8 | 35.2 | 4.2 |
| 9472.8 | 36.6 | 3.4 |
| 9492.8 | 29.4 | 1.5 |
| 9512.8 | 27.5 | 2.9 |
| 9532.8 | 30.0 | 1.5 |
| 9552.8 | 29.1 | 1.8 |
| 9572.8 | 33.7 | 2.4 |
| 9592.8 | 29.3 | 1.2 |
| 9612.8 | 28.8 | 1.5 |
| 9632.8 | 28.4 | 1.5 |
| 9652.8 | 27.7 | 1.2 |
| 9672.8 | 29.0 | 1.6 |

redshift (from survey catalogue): 0.294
